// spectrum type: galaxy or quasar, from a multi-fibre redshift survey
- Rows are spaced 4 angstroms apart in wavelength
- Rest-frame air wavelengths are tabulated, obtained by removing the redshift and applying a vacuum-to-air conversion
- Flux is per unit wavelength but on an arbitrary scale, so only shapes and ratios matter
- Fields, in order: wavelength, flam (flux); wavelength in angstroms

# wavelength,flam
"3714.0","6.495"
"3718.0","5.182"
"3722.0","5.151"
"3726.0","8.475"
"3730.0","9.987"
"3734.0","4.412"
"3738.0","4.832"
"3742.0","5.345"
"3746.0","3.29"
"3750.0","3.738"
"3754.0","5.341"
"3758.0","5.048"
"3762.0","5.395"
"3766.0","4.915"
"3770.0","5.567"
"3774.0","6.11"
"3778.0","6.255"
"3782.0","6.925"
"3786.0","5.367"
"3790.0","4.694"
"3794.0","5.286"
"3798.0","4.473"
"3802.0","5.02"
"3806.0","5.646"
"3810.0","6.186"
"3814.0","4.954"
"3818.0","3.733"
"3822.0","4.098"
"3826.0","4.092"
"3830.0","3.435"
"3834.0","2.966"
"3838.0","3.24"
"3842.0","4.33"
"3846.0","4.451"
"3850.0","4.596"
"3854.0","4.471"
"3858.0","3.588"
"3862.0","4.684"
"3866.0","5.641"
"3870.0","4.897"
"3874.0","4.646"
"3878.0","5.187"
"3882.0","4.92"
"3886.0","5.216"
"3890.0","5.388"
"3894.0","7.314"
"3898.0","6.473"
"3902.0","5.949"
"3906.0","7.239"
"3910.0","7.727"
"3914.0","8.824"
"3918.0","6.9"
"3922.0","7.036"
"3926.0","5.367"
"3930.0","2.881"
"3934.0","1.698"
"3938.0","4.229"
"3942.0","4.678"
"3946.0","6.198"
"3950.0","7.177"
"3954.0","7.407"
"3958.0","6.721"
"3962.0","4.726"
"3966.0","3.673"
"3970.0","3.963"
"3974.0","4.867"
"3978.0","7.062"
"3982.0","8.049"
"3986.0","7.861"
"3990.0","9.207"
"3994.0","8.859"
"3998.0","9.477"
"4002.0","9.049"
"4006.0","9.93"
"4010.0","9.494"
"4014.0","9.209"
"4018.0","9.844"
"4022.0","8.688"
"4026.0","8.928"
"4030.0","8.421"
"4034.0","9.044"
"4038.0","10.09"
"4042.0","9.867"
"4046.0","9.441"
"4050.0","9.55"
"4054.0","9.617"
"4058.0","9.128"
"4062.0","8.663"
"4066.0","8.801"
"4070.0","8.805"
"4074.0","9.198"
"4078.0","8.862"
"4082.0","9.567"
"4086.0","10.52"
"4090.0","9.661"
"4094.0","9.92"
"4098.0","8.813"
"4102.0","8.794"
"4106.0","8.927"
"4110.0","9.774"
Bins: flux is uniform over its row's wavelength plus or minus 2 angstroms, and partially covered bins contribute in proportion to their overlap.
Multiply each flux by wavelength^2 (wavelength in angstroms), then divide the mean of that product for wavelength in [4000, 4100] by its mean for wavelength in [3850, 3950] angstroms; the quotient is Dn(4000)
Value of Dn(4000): 1.8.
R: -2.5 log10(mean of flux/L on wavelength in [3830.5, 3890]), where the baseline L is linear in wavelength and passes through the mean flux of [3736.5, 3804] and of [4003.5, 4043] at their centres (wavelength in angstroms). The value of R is 0.43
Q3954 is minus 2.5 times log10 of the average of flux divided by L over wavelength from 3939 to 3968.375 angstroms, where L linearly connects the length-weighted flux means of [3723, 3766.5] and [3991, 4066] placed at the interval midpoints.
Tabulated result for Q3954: 0.40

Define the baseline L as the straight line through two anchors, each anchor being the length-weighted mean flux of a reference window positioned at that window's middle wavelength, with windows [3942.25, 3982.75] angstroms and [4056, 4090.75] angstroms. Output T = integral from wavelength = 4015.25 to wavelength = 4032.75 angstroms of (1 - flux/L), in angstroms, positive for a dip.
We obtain -2.86 angstroms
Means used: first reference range 5.86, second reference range 9.23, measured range 8.98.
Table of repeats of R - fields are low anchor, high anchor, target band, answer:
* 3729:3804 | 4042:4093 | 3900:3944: 0.28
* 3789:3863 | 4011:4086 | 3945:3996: 0.15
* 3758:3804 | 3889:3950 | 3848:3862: 0.31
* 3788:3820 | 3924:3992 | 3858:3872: 0.08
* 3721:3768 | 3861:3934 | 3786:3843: 0.25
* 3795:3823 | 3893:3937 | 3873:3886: 0.14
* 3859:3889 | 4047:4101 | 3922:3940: 0.49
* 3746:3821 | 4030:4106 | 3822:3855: 0.46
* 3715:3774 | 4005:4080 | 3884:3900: 0.20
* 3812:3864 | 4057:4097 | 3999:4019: -0.21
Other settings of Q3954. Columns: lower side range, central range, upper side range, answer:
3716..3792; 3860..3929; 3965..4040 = 0.18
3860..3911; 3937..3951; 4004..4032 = 0.30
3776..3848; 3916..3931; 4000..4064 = 0.22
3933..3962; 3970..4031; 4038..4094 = -0.16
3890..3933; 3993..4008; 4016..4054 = -0.10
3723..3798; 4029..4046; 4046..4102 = -0.07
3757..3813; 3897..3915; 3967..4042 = -0.01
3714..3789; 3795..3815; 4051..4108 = 0.18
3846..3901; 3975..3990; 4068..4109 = -0.06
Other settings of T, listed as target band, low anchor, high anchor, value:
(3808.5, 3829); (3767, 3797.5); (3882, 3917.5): 5.0 angstroms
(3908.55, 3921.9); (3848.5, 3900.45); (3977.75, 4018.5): -2.7 angstroms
